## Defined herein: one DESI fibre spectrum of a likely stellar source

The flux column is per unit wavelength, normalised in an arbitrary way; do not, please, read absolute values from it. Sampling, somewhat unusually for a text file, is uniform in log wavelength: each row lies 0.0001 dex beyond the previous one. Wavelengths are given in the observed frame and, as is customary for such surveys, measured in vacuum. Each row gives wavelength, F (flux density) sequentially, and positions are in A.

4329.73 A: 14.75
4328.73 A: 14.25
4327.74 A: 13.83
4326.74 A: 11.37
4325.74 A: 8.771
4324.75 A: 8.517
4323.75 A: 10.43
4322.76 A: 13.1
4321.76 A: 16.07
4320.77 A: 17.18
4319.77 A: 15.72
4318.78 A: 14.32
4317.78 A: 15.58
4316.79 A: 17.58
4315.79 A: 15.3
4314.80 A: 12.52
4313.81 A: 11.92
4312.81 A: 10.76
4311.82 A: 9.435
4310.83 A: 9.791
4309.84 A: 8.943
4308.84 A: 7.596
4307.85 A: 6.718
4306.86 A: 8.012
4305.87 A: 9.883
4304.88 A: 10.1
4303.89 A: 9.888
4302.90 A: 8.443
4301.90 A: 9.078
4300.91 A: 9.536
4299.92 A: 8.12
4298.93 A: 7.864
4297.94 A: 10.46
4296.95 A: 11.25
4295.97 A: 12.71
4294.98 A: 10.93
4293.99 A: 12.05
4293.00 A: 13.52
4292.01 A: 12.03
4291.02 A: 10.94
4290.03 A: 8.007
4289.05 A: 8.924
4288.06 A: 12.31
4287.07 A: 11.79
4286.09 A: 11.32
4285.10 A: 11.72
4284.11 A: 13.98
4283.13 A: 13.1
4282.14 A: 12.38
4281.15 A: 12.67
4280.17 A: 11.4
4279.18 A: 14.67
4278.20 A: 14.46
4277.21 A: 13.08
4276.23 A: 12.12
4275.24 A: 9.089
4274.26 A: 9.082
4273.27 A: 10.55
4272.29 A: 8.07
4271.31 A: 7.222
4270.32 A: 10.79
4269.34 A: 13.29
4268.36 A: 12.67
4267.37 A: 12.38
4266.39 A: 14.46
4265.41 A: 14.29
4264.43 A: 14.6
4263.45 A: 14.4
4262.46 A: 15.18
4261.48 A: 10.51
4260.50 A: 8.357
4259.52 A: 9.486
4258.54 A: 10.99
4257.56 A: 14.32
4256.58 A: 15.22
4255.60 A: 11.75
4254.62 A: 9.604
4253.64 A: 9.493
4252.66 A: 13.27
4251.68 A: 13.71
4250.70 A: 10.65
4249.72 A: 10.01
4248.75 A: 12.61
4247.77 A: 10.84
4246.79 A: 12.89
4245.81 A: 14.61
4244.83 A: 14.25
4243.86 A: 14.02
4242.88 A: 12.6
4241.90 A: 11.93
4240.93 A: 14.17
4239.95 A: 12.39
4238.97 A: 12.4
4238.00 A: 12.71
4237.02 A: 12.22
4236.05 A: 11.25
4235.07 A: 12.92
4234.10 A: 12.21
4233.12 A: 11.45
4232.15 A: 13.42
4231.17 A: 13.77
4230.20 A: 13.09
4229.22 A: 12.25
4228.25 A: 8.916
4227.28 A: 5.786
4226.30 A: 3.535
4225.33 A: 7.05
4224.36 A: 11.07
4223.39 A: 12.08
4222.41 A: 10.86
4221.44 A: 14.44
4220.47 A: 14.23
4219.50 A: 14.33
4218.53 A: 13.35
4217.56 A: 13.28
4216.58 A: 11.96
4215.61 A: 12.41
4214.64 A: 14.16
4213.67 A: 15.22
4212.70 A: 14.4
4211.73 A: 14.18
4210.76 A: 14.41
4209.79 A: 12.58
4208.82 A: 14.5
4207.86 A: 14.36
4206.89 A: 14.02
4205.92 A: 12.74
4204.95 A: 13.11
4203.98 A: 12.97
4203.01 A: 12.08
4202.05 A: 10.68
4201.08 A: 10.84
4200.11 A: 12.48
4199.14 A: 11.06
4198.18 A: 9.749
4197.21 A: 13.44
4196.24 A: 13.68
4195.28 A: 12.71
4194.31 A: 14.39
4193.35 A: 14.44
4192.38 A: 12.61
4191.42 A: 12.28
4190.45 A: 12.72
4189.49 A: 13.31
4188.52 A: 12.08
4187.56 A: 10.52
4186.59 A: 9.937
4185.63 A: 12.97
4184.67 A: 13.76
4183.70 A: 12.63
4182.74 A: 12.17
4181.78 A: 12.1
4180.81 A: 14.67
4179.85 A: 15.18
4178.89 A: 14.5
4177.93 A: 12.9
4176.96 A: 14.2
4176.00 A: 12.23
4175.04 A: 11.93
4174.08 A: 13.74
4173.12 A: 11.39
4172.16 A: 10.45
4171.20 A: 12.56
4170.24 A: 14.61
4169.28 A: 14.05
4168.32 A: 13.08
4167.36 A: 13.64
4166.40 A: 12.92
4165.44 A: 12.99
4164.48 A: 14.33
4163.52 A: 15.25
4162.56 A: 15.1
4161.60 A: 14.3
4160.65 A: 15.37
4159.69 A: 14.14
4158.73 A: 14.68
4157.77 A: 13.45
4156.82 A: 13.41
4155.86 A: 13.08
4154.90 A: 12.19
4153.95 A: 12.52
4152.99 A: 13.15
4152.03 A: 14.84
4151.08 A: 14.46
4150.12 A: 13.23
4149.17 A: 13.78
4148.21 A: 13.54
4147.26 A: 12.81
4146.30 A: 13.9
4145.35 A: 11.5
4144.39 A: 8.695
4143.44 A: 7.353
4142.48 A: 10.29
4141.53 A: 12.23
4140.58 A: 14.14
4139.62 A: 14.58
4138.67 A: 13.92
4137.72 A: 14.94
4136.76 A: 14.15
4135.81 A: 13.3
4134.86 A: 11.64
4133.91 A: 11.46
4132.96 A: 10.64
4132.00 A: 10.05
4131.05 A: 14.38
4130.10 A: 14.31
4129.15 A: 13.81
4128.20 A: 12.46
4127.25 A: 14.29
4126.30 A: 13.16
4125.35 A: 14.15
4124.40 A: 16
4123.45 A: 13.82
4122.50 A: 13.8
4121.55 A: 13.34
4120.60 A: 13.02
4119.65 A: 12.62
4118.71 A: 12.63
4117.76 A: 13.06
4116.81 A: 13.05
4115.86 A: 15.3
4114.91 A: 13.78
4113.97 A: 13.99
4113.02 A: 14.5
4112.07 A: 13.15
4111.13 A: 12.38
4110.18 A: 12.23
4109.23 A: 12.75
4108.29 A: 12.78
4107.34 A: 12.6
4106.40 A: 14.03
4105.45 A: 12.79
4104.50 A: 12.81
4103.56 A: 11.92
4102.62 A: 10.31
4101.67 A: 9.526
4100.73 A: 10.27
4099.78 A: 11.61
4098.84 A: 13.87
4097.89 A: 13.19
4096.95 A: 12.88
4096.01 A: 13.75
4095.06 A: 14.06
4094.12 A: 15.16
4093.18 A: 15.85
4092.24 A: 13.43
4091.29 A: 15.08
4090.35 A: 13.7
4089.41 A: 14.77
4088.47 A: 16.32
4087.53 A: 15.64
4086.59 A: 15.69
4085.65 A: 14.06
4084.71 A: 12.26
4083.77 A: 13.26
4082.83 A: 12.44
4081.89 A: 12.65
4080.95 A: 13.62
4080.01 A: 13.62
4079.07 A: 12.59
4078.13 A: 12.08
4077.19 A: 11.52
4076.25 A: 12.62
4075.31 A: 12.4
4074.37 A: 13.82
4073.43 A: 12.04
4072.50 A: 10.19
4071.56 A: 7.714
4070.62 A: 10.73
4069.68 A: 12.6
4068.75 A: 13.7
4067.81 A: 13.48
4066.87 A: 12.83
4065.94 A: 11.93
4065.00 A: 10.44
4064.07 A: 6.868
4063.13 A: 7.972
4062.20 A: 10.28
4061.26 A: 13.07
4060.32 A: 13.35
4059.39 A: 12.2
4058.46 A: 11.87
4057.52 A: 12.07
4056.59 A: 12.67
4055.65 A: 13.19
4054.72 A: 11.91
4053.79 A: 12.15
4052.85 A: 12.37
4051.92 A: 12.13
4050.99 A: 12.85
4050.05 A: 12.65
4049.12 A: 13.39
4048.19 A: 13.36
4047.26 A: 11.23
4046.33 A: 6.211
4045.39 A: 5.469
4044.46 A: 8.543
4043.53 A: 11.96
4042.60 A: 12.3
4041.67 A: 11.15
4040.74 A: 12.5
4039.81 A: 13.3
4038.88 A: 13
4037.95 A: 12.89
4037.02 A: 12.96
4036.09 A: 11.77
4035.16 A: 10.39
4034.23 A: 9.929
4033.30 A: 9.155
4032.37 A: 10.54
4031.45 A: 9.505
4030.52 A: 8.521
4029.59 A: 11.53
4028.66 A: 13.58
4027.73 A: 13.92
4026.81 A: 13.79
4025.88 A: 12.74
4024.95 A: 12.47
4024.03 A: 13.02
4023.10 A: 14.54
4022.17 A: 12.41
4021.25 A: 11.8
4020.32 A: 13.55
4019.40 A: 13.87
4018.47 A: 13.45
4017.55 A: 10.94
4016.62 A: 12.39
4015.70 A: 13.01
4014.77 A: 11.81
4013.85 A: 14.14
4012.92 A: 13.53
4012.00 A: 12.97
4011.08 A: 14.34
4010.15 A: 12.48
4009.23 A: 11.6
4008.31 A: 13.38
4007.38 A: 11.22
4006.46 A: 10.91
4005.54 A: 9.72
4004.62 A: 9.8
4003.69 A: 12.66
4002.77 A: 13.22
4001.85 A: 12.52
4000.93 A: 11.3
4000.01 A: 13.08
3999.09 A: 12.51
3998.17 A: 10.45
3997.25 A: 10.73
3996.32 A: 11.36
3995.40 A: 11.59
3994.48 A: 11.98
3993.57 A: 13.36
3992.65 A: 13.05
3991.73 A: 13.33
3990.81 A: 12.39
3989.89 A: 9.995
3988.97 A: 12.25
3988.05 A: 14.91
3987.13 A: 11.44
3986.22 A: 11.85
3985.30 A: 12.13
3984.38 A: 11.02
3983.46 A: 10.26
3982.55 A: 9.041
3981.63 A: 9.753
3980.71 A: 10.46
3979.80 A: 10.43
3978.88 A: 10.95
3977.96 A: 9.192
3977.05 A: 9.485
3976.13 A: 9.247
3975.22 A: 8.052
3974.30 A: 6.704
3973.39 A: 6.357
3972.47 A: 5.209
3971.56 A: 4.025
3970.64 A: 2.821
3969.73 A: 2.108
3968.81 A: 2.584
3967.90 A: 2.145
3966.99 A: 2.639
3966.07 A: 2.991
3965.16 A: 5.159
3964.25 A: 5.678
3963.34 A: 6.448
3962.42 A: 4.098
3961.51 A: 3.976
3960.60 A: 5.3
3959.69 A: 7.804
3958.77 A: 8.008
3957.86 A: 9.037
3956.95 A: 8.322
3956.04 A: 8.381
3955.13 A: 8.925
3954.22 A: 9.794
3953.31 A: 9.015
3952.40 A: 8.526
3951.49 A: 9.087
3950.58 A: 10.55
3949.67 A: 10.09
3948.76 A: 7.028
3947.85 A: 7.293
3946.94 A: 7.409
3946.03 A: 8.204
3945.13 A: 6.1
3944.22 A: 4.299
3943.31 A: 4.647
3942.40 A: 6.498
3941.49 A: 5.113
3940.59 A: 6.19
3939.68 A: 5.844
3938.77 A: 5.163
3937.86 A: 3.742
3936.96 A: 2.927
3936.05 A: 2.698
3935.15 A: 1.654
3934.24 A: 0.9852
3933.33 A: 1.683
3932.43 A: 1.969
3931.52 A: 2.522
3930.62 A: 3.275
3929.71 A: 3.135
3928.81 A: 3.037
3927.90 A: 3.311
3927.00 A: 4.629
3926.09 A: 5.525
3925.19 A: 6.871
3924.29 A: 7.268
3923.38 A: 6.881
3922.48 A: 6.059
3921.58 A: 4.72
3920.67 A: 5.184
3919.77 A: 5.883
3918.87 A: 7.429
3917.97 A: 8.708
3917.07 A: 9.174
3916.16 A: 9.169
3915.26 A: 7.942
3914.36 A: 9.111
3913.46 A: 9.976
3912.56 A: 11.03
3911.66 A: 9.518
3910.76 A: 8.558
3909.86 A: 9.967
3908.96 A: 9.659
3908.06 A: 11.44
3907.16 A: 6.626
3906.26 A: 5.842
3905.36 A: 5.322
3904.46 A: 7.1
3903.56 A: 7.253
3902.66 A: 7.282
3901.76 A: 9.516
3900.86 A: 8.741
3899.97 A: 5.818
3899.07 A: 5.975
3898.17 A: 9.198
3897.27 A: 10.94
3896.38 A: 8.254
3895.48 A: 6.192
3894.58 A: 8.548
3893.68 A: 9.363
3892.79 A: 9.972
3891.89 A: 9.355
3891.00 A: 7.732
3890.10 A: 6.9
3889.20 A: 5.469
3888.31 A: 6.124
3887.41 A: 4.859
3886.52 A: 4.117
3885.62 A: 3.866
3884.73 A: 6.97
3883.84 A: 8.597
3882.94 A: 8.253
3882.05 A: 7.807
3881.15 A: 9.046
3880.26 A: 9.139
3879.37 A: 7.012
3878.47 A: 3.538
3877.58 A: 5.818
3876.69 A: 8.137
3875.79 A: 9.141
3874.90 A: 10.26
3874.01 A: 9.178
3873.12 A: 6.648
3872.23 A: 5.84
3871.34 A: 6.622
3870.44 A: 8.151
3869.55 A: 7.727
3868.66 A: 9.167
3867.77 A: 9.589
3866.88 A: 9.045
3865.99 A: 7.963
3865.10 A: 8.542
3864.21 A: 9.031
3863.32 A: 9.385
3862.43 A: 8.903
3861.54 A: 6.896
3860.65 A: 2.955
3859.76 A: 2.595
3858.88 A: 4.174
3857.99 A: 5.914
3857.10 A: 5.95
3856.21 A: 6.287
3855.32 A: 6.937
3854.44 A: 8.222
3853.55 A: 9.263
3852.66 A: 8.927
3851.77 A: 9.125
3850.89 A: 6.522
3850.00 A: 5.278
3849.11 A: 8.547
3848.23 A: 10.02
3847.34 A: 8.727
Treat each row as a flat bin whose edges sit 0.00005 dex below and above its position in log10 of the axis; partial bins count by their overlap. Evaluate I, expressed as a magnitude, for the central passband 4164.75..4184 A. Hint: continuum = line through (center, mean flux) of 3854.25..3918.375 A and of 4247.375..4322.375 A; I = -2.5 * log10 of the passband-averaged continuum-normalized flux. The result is -0.24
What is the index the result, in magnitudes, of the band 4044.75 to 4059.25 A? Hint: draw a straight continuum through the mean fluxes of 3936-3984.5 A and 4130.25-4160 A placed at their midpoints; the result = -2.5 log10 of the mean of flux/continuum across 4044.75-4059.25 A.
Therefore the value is -0.18 mag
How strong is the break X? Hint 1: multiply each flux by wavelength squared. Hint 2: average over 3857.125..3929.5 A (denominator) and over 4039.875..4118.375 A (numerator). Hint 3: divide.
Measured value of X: 1.8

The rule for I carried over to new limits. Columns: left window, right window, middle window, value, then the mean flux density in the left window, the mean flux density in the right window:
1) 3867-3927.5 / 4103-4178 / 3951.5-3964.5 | 0.20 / 7.64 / 13.2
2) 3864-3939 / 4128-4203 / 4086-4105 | -0.19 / 6.93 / 12.9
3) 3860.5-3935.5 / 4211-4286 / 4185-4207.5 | -0.09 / 7.11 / 12.1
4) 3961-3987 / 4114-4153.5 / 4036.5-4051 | -0.18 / 7.02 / 13.1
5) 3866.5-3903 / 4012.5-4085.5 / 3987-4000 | -0.16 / 7.65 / 11.9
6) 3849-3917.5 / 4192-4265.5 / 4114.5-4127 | -0.24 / 7.7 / 12.4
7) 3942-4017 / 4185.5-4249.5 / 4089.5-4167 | -0.17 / 9.31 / 12.4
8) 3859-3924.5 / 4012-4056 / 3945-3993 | 0.23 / 7.66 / 12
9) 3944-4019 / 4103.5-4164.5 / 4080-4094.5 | -0.18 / 9.49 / 13.2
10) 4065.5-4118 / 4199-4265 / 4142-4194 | -0.03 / 13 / 12.3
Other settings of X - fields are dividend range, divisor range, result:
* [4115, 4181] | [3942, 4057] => 1.39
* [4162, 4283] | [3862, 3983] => 2.08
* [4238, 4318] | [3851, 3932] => 1.92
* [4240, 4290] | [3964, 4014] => 1.39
